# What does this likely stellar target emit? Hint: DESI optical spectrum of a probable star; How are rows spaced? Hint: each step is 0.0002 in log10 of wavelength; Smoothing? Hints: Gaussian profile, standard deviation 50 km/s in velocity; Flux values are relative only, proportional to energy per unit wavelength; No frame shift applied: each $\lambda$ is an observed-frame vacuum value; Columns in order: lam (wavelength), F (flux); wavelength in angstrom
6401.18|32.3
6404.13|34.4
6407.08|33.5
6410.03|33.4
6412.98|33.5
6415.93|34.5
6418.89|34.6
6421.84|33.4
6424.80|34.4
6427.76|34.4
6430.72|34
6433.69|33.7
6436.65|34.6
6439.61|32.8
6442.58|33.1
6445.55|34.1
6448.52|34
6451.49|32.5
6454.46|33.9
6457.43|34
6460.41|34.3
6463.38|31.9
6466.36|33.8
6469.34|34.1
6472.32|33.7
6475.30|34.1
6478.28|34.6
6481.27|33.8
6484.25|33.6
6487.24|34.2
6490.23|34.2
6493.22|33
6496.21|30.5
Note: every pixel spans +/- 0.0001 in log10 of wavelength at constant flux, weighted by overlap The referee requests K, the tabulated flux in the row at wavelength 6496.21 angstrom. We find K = 30.5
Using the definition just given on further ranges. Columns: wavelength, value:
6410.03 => 33.4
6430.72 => 34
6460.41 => 34.3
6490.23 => 34.2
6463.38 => 31.9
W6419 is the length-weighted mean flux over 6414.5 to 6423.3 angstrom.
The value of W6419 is 34.2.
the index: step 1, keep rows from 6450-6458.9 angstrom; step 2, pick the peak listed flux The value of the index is 34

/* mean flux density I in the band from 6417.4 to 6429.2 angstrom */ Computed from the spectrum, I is 34.2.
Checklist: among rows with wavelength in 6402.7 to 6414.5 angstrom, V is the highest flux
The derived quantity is 34.4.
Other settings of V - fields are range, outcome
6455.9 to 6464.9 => 34.3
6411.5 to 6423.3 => 34.6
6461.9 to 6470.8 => 34.1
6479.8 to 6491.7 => 34.2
